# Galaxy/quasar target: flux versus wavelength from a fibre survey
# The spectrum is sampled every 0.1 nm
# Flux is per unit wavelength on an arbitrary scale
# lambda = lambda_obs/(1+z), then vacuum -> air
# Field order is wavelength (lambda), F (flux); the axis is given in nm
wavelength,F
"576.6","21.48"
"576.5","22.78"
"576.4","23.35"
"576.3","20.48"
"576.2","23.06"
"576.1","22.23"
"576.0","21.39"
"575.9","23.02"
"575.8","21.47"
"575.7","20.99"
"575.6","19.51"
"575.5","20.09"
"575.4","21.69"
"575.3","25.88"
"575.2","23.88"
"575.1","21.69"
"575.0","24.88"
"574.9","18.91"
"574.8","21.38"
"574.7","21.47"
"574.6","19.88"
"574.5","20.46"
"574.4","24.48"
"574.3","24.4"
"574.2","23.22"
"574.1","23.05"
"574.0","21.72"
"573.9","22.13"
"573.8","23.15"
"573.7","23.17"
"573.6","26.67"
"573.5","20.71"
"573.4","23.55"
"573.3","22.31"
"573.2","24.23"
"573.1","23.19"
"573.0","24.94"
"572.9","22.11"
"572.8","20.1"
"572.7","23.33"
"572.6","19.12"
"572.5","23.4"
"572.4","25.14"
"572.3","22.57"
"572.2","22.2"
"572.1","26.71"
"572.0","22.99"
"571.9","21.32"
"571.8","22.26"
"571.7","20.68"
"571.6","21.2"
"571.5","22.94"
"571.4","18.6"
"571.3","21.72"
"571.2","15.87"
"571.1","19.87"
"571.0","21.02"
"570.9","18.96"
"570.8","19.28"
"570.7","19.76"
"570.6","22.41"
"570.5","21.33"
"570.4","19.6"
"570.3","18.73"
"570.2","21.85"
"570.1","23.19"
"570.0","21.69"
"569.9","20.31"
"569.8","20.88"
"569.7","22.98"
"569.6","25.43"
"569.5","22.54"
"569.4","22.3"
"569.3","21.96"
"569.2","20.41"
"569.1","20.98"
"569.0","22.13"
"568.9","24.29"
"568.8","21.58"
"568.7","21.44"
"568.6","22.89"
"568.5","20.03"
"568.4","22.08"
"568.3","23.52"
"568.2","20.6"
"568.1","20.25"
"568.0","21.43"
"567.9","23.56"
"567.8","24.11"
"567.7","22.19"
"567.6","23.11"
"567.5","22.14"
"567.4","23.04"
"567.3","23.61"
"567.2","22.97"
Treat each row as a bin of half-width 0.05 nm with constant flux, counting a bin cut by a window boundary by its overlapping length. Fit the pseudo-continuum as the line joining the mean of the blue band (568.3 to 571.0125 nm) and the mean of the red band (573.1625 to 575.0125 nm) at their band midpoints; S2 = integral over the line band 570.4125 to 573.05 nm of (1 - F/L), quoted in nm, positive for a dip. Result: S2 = 0.062 nm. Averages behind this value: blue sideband 21.5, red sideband 22.6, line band 21.5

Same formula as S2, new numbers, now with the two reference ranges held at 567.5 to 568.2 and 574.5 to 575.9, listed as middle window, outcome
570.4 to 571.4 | 0.10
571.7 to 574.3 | -0.13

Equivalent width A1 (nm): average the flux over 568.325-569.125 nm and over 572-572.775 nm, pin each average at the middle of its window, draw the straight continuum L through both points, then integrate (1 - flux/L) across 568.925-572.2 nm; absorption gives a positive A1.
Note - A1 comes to 0.175 nm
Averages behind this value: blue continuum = 22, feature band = 21.3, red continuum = 23.1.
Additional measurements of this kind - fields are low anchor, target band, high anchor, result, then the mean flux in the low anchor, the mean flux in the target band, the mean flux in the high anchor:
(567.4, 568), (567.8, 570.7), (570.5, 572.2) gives 0.04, 22.9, 21.8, 21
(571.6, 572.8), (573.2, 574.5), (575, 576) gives -0.05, 22.5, 23.1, 22.1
